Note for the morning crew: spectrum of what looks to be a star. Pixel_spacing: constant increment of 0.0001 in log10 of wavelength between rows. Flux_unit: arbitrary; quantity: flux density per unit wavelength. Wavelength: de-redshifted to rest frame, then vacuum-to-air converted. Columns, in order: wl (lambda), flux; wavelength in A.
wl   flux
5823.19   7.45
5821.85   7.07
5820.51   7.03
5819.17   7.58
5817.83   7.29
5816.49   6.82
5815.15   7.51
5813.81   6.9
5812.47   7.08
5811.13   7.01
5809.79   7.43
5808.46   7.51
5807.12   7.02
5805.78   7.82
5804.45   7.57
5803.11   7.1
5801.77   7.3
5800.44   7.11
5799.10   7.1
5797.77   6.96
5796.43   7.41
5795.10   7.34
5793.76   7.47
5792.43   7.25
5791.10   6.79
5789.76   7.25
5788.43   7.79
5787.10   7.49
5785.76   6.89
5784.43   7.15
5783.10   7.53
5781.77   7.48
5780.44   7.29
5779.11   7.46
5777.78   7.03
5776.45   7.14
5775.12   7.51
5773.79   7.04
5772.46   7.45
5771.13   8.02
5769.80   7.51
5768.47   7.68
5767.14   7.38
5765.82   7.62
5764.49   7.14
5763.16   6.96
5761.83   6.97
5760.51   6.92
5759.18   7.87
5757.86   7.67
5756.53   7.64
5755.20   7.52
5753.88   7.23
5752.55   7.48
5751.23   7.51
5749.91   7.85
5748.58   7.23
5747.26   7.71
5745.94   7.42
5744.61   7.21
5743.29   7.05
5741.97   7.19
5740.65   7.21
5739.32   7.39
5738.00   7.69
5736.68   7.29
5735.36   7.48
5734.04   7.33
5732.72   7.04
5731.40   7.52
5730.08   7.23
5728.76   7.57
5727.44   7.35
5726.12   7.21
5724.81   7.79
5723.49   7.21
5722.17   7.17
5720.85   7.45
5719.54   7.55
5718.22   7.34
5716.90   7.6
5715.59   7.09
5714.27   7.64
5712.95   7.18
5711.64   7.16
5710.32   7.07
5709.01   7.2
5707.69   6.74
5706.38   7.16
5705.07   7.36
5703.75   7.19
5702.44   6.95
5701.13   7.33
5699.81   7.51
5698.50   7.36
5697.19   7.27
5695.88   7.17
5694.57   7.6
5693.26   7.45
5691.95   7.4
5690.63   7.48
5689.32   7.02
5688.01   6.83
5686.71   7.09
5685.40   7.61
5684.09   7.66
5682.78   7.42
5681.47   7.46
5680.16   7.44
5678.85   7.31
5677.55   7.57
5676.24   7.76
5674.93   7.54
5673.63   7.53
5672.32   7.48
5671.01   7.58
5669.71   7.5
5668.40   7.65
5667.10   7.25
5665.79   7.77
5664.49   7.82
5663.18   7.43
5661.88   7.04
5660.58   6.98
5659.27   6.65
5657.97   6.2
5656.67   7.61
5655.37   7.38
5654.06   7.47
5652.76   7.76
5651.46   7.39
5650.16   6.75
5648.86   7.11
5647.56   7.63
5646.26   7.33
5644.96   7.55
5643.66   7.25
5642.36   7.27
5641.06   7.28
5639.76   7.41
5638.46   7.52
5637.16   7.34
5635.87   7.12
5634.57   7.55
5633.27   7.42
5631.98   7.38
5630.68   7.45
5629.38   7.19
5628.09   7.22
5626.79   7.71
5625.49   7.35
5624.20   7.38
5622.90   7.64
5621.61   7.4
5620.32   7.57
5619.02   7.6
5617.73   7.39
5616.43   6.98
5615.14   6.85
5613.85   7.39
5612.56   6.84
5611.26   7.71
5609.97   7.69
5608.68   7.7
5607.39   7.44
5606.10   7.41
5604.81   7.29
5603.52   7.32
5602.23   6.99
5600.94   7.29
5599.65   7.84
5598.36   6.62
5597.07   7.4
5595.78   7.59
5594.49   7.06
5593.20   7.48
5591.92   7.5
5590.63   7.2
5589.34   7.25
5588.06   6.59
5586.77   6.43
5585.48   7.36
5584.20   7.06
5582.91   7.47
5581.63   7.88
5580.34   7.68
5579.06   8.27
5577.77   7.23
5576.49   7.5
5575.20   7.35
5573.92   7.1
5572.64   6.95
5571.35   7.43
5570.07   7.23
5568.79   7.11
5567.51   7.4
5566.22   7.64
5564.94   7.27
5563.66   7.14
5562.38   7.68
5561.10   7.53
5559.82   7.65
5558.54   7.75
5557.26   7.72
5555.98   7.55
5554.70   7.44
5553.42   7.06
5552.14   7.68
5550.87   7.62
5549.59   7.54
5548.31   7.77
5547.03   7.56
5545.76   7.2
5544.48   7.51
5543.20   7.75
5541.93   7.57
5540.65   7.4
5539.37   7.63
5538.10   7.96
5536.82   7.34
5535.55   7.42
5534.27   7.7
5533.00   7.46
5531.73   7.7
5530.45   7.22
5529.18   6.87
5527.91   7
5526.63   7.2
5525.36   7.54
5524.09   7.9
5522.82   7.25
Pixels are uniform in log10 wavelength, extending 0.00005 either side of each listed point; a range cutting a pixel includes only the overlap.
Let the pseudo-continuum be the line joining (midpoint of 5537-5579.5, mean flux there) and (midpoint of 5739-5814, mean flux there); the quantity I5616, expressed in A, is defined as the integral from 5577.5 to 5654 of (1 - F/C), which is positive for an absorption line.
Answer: 0.94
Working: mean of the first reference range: 7.48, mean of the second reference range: 7.34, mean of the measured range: 7.35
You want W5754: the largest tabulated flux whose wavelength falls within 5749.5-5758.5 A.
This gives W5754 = 7.85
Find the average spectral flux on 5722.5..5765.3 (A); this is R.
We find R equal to 7.37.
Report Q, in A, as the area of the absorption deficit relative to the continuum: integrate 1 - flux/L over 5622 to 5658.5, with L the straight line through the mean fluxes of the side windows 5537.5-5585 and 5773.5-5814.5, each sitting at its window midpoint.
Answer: 0.3 A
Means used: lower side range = 7.49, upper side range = 7.27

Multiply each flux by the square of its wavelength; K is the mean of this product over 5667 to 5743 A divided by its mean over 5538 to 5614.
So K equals 1.04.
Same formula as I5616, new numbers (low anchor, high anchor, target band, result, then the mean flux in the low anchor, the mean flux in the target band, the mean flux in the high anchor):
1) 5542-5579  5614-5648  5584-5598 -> 0.48 A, 7.46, 7.17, 7.37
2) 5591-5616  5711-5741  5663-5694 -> -0.44 A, 7.33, 7.46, 7.37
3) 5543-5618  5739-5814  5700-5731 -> 0.25 A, 7.38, 7.29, 7.34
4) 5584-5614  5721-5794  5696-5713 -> 0.34 A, 7.27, 7.19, 7.37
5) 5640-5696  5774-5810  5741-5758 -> -0.25 A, 7.36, 7.43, 7.3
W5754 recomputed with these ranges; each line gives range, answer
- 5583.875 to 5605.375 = 7.84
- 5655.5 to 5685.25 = 7.82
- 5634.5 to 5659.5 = 7.76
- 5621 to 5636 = 7.71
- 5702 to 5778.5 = 8.02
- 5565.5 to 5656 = 8.27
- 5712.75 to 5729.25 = 7.79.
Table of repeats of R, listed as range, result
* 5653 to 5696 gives 7.37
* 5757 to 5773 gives 7.43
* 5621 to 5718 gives 7.34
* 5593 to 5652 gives 7.35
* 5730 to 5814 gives 7.34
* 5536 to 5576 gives 7.47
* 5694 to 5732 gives 7.31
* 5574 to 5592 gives 7.33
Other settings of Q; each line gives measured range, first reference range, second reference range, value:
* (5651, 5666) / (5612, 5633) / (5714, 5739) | 0.17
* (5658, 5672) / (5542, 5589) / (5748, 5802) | 0.13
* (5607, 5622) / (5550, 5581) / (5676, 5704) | 0.08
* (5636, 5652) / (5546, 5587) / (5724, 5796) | 0.23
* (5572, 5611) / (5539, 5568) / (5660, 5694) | 0.82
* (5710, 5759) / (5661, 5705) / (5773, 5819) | -0.35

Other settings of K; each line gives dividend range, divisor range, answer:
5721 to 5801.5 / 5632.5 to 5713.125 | 1.03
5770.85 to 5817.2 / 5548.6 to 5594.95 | 1.07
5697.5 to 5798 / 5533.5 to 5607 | 1.06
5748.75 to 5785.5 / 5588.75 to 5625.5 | 1.07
